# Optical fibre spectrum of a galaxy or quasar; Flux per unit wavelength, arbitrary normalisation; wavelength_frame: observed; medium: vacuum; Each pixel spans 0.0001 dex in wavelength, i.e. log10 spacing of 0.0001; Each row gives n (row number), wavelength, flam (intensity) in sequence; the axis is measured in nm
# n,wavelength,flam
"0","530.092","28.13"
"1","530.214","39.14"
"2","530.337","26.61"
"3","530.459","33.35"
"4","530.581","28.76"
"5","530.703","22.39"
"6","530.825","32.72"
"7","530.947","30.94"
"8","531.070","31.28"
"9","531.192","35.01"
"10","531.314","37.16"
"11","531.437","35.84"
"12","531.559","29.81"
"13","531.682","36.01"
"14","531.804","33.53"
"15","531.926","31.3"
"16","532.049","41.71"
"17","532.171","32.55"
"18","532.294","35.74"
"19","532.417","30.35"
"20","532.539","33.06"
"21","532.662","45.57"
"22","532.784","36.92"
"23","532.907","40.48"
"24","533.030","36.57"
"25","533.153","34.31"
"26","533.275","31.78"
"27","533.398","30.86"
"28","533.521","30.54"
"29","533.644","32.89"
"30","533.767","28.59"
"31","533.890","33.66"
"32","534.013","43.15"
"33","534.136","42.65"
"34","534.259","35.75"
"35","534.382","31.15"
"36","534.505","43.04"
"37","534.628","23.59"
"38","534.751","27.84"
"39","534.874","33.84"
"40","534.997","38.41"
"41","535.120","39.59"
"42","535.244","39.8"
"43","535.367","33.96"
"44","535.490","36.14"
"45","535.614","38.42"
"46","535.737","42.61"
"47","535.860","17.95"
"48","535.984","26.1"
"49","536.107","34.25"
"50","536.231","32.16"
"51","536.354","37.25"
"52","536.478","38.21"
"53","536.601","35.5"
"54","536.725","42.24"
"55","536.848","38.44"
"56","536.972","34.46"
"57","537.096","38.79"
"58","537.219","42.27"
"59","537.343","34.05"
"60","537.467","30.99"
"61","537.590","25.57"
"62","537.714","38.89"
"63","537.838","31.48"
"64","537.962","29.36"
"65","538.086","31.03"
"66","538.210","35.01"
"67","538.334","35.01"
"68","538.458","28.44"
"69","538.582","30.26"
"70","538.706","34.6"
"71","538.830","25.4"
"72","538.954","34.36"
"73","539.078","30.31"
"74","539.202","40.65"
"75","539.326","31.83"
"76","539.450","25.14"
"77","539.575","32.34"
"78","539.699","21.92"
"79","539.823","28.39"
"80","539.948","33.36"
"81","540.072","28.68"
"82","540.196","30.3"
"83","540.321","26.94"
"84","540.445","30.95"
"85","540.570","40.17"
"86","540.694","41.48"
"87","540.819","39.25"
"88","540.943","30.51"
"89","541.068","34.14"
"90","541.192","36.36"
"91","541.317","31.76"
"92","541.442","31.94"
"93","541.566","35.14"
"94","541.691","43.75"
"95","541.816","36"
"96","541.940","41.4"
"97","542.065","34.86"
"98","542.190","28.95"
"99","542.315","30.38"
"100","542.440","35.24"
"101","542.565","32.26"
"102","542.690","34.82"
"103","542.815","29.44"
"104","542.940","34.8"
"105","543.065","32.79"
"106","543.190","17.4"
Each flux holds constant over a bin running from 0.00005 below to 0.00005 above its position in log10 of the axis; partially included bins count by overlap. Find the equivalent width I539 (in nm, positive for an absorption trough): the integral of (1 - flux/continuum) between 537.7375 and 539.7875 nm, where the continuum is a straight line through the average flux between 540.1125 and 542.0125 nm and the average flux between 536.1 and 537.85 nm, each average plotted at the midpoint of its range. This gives 0.25 nm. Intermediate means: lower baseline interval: 35.8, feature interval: 31.2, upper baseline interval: 35.3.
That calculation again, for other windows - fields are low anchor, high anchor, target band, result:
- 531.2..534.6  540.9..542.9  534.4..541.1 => 0.25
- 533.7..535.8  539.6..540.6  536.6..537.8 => -0.10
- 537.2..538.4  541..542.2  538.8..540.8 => 0.16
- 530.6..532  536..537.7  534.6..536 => 0.04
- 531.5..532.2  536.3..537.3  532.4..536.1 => 0.15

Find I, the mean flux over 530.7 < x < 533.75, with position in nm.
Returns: 34.1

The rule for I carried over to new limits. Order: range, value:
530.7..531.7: 32.8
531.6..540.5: 33.7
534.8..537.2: 35.8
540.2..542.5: 34.8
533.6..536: 34.6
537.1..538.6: 33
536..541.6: 33.3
